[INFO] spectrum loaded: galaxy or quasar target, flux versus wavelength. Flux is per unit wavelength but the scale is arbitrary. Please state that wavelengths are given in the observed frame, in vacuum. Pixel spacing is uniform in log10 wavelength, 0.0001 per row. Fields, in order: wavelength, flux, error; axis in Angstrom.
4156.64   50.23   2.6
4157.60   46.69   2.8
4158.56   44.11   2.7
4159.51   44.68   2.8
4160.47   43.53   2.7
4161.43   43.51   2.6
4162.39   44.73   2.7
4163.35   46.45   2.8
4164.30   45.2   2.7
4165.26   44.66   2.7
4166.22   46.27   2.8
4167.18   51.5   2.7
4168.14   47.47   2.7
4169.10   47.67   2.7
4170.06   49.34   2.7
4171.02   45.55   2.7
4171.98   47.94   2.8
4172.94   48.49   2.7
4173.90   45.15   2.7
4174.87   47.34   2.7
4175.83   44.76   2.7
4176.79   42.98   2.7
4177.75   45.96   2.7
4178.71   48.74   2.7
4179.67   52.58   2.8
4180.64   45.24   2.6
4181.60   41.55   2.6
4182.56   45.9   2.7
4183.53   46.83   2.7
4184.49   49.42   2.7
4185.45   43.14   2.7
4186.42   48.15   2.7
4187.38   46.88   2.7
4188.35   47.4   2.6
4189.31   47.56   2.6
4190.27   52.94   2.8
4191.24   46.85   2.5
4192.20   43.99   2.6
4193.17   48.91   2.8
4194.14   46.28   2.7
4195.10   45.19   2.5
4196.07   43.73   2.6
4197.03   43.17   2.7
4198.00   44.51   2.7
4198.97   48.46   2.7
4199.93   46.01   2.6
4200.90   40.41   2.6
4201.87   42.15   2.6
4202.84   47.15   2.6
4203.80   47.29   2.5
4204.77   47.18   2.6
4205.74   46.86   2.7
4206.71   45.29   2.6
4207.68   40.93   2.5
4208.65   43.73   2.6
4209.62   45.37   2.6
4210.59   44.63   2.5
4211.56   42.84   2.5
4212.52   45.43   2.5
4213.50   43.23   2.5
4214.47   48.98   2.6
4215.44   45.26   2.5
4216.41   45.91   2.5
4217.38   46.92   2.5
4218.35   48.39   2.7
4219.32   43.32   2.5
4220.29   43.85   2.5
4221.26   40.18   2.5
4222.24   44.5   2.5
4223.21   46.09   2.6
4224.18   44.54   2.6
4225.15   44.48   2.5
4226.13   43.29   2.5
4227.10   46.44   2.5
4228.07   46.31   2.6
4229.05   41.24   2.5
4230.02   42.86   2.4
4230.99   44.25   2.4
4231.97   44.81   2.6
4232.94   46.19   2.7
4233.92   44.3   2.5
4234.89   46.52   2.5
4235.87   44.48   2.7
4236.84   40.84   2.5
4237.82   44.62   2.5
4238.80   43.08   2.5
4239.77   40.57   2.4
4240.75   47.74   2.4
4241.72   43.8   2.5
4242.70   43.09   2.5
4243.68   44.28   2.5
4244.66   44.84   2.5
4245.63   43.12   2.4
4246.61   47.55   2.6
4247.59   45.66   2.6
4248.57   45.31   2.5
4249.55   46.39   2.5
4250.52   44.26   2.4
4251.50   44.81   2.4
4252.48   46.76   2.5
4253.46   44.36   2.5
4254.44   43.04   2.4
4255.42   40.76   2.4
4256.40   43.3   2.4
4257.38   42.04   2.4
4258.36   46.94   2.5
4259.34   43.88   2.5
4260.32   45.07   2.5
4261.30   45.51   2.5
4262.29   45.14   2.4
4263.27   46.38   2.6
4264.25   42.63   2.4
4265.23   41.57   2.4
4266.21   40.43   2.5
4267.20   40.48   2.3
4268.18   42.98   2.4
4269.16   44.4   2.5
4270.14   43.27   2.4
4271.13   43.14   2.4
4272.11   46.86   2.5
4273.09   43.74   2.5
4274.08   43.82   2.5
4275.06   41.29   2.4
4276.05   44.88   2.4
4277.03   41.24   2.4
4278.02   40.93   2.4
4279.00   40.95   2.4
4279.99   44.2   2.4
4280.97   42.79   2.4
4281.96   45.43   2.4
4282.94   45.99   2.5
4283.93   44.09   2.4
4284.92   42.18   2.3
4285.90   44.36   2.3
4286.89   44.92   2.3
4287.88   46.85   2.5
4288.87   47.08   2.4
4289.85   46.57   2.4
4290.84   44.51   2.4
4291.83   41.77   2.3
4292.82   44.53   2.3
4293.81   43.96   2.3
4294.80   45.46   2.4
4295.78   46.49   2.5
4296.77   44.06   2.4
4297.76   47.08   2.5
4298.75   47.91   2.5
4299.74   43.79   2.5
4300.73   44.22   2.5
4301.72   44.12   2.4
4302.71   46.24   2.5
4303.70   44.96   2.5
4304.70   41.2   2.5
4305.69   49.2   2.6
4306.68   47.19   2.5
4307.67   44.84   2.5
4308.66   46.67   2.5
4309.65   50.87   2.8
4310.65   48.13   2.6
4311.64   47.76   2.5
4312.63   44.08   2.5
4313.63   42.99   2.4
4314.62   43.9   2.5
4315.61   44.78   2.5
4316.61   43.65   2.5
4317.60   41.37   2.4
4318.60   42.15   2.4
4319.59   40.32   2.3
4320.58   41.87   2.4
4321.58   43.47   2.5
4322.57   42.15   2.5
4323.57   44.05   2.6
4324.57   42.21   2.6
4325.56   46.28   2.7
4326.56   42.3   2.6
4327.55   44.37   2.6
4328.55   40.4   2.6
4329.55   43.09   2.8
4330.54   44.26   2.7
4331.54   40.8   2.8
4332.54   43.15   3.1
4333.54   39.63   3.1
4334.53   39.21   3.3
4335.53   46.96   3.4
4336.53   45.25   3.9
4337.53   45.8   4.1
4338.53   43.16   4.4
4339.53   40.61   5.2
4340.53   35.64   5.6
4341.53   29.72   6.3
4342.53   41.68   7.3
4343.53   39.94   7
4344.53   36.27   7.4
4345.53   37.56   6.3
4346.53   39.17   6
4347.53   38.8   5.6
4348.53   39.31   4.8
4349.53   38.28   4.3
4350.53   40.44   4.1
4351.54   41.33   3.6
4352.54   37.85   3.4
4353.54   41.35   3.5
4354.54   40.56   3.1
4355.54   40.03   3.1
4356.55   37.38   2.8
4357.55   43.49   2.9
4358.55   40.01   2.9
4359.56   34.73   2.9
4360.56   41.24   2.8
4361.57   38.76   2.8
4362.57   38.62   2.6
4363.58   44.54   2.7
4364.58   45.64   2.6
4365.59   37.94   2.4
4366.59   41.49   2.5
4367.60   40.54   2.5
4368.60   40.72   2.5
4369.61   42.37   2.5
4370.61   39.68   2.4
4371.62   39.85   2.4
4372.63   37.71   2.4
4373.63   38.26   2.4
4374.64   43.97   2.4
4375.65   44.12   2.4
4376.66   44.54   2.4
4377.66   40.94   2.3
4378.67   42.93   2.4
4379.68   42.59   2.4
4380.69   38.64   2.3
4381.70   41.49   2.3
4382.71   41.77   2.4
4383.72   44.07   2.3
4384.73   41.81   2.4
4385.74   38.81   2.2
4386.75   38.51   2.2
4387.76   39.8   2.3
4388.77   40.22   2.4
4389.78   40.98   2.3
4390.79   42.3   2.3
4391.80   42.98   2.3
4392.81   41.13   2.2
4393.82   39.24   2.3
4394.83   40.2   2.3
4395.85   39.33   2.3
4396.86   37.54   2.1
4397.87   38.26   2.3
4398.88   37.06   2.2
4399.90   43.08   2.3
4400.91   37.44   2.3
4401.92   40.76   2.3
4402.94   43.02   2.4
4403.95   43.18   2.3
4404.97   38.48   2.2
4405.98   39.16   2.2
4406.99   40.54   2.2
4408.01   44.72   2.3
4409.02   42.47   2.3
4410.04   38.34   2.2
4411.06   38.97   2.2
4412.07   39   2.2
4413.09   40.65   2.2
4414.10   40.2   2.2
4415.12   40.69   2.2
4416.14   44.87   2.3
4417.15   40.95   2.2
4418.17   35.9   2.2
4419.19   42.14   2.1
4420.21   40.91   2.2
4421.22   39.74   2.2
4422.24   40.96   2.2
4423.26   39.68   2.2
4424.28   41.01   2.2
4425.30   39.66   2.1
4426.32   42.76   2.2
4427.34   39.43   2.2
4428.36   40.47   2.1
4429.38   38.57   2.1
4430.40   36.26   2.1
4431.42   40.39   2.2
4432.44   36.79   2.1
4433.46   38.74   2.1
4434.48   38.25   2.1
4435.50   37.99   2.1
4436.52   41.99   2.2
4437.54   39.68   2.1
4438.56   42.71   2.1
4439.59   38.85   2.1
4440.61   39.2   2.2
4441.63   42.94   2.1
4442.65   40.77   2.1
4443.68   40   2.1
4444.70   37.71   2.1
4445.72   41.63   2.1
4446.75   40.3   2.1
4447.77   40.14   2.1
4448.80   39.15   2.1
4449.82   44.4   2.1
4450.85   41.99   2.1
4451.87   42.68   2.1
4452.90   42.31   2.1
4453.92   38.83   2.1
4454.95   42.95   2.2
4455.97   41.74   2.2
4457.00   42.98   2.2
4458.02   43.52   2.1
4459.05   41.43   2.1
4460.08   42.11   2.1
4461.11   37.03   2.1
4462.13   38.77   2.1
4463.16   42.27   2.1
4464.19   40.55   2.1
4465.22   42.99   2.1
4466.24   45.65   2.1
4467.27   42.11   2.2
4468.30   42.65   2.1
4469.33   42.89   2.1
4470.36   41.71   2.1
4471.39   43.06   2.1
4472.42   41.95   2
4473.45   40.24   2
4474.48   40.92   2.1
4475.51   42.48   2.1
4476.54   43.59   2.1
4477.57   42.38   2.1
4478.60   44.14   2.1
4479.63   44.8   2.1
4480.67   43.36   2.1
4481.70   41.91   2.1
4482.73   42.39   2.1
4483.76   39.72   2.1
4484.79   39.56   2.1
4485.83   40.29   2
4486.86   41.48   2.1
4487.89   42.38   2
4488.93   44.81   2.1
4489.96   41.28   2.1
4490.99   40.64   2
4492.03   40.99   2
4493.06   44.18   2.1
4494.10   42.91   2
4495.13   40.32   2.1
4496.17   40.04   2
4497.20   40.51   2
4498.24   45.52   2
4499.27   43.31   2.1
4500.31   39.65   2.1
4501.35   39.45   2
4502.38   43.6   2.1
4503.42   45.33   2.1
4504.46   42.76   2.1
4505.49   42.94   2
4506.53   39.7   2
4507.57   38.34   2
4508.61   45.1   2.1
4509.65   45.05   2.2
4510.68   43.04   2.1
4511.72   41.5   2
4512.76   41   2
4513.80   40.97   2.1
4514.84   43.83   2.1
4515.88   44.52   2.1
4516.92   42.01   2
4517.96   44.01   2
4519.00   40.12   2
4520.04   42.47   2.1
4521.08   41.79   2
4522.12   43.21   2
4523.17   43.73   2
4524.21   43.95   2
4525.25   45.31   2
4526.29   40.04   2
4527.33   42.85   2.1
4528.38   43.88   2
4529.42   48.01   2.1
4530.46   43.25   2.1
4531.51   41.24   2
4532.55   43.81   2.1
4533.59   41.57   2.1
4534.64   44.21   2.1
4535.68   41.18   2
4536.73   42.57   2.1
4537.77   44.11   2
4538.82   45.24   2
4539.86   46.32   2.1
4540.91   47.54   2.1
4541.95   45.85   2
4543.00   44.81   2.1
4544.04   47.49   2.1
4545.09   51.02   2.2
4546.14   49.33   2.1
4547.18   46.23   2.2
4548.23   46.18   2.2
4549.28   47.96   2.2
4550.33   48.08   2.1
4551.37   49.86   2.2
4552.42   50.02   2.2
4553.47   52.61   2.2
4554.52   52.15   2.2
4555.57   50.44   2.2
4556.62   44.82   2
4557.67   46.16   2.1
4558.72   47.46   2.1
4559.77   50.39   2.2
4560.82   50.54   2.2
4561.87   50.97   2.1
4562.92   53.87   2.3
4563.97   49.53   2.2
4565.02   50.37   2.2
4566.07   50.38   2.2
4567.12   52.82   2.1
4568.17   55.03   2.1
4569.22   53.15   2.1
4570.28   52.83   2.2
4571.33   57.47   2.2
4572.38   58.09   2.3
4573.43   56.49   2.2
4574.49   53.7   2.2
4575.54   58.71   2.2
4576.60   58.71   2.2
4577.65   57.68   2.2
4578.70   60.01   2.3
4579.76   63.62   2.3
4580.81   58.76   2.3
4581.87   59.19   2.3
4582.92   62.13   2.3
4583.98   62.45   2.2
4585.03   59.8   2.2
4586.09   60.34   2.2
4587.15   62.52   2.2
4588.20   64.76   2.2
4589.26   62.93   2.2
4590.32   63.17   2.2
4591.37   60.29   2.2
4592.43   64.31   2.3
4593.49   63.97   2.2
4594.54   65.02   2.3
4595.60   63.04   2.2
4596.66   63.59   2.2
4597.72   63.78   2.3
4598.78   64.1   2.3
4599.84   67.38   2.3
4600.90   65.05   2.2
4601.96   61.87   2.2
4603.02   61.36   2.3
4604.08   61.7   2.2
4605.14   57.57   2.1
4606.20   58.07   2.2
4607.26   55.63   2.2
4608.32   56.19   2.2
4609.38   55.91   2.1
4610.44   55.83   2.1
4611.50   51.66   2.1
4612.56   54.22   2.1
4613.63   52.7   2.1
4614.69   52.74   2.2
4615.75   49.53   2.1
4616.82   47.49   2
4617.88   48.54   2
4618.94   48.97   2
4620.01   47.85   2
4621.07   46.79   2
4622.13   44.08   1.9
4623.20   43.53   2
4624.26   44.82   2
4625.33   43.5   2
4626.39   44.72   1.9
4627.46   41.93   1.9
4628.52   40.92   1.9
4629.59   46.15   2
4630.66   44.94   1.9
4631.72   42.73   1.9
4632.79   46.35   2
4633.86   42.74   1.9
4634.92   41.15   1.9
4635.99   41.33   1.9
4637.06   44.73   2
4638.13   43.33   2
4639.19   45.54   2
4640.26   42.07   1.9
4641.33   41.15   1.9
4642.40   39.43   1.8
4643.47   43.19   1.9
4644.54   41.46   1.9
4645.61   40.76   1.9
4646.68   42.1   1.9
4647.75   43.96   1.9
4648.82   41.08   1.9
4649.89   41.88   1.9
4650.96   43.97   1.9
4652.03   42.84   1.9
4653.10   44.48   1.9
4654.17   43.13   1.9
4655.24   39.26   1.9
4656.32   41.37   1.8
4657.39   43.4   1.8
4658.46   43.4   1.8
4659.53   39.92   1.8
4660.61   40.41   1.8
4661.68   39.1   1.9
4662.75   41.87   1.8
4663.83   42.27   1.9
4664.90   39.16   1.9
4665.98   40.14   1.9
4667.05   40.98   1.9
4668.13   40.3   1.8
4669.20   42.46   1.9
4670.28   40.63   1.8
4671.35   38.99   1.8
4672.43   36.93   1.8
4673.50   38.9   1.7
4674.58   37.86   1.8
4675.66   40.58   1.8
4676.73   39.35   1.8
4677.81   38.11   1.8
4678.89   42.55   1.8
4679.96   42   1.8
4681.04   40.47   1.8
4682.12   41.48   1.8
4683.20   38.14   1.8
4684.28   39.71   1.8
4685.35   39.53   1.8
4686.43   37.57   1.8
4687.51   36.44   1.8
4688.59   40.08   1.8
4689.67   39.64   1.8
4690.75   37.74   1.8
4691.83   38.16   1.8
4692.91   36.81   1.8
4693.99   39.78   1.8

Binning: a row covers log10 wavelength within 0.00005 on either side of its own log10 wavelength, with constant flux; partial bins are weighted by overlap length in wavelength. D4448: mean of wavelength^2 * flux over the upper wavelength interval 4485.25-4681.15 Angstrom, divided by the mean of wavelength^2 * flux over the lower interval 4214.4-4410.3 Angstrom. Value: 1.26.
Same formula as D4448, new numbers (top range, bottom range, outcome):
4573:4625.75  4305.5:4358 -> 1.53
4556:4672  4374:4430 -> 1.36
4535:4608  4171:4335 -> 1.43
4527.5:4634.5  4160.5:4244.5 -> 1.37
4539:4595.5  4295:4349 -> 1.41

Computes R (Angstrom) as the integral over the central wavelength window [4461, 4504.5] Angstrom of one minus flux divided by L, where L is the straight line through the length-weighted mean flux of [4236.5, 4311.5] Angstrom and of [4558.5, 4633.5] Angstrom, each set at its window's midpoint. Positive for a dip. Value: 7.84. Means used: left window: 44.5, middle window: 42.1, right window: 55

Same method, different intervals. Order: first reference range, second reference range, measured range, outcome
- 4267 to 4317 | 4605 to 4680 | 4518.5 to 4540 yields 0.5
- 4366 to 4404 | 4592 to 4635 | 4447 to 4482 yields 2.4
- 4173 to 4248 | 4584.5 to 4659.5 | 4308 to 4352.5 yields 4.4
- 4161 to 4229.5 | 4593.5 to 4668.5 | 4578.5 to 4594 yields -4.6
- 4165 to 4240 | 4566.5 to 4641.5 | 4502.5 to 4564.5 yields 8.7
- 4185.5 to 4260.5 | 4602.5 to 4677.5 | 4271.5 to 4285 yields 0.4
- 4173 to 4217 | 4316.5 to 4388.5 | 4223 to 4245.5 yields 0.2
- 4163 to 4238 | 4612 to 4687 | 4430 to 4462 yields 2.6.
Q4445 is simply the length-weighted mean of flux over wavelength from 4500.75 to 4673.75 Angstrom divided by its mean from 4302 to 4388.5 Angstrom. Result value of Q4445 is 1.16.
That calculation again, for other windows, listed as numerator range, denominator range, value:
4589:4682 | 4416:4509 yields 1.15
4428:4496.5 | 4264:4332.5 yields 0.94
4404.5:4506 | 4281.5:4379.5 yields 0.97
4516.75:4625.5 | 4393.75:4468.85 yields 1.29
